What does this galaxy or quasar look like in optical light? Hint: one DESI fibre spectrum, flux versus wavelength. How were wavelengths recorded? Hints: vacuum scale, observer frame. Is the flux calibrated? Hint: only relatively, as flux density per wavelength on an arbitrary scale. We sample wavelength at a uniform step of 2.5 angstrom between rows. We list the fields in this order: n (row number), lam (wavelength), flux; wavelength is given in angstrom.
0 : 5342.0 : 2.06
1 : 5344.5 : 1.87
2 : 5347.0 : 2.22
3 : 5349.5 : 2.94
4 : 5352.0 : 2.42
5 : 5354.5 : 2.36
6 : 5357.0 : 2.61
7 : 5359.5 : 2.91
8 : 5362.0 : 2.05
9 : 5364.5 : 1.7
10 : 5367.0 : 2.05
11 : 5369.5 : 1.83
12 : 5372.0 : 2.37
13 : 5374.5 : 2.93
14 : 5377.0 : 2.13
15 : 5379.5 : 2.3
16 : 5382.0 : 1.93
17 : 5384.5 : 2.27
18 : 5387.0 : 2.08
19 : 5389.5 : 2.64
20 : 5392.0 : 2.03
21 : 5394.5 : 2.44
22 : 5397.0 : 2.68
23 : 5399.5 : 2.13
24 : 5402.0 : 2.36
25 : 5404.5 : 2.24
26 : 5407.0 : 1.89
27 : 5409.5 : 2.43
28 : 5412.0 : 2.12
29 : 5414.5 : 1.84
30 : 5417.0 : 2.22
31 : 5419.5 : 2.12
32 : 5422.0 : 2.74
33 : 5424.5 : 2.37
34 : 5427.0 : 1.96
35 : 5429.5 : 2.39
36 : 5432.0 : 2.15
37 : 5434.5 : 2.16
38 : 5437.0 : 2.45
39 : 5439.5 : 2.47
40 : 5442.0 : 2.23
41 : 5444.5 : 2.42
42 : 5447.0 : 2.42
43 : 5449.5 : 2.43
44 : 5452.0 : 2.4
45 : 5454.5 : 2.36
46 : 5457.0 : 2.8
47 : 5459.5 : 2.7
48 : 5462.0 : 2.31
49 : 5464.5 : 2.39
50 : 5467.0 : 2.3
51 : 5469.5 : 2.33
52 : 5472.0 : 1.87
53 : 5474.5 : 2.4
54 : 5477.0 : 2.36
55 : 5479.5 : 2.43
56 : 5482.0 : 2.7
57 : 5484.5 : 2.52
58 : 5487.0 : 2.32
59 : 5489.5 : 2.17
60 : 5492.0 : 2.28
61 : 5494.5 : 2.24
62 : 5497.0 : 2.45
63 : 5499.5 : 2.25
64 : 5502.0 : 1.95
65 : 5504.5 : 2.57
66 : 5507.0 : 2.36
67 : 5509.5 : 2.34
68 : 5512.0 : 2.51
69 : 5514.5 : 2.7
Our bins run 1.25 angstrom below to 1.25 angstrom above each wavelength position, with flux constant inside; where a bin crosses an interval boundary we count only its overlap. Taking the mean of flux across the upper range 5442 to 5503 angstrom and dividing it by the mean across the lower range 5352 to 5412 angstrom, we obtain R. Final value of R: 1.04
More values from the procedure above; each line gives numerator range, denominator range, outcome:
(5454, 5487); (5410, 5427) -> 1.09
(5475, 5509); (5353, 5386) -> 1.04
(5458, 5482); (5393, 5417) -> 1.06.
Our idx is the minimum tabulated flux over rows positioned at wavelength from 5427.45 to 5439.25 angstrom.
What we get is 2.15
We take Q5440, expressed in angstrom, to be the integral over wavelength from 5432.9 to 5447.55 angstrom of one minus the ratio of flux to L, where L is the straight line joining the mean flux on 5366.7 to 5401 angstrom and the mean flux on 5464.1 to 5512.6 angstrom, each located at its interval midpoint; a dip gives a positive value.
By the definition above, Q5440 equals -0.3 angstrom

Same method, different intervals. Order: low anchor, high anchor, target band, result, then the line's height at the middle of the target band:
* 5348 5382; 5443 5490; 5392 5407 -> 0.4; 2.36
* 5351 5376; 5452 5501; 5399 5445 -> 2.0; 2.35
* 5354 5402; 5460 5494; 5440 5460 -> -1.1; 2.33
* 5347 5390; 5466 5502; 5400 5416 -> 1.2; 2.32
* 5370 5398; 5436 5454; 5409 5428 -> 1.2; 2.37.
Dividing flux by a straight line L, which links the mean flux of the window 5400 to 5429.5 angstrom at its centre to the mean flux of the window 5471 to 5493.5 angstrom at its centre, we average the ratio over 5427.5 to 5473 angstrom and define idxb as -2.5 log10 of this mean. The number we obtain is -0.04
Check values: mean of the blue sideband 2.21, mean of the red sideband 2.34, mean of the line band 2.36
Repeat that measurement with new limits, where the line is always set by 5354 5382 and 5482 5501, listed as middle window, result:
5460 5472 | 0.009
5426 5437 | 0.051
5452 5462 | -0.104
